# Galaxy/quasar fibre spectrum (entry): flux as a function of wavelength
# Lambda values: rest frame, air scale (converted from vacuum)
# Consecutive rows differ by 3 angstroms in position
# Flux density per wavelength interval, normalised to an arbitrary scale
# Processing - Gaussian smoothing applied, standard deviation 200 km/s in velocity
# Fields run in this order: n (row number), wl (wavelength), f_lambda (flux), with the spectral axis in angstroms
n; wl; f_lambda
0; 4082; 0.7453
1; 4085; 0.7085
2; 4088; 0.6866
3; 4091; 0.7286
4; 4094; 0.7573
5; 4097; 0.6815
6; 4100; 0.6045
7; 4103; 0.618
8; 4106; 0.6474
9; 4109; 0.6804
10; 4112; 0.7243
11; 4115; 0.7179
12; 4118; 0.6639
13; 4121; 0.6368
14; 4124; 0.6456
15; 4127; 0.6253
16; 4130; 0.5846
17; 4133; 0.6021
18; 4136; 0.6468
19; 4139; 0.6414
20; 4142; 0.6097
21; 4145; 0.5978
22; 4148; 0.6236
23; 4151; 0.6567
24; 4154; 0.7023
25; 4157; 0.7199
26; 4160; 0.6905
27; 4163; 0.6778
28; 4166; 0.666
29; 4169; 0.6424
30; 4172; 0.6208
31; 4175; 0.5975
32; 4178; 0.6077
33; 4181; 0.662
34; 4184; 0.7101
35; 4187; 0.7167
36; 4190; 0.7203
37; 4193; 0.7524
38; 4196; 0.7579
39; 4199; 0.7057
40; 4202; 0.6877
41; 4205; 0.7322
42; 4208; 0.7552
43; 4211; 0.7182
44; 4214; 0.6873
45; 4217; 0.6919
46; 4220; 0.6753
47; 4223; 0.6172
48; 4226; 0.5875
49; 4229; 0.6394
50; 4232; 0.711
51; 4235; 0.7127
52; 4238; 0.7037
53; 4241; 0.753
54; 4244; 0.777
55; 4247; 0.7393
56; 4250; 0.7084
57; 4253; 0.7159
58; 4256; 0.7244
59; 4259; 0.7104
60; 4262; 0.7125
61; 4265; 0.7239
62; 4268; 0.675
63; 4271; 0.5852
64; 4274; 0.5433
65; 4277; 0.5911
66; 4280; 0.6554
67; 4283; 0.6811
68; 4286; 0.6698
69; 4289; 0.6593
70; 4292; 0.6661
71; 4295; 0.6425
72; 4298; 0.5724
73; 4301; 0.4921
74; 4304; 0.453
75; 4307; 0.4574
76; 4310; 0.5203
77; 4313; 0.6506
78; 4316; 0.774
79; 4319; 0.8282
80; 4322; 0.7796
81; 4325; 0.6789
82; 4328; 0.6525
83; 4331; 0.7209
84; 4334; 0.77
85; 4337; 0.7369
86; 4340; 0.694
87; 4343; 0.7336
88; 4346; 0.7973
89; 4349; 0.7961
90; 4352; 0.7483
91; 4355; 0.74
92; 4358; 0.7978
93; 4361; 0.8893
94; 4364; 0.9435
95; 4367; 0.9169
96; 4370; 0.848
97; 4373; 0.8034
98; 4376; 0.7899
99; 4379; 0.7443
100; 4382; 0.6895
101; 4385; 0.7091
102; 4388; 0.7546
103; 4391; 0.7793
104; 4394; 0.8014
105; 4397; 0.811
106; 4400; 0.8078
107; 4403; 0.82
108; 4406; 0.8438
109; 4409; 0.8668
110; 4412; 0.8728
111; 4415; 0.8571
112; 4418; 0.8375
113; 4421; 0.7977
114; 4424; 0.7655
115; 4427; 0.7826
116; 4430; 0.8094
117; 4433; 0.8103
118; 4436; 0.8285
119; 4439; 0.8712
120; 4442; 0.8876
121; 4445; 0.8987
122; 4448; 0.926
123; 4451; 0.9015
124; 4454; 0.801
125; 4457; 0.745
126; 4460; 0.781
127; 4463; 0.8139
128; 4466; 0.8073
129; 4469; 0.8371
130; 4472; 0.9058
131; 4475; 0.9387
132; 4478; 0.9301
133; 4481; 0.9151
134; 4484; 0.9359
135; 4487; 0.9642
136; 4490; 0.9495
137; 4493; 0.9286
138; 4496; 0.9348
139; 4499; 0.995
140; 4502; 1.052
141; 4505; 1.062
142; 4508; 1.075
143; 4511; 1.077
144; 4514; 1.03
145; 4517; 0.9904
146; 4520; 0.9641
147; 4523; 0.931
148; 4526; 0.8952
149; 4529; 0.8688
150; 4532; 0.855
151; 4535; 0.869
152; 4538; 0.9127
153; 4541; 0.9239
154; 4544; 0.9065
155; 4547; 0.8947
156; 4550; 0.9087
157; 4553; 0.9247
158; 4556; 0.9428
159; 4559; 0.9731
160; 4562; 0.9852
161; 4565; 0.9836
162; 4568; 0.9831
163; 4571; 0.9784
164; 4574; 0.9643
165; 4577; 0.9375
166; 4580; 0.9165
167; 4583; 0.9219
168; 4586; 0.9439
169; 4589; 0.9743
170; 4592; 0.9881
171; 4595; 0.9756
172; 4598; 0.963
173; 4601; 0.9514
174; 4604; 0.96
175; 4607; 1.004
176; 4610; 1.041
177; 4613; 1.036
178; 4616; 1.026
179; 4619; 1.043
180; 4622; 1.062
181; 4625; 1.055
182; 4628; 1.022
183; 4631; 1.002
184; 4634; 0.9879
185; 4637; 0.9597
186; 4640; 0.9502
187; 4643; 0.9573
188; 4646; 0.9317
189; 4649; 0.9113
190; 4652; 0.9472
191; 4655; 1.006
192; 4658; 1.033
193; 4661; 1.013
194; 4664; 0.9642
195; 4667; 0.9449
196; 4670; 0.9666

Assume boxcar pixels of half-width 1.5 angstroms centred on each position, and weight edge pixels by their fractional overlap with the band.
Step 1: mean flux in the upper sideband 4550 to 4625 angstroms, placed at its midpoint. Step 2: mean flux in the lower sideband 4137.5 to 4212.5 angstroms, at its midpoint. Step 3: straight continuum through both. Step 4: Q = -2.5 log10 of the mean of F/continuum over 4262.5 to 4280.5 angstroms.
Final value 0.184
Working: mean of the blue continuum 0.679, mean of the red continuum 0.978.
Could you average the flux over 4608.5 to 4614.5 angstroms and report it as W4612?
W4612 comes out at 1.04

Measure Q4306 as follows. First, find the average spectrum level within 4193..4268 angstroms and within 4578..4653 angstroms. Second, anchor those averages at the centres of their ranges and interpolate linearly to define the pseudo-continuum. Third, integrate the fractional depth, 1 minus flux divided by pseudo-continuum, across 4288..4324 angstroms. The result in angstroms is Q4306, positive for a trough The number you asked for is 6.43 angstroms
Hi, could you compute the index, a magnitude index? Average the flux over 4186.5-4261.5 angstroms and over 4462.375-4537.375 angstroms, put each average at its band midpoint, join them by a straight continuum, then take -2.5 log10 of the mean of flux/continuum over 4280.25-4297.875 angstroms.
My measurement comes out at 0.16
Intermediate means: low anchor 0.708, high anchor 0.942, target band 0.656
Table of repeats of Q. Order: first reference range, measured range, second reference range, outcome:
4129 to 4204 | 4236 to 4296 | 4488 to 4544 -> 0.100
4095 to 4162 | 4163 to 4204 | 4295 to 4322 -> -0.071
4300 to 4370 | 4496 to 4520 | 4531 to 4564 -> -0.165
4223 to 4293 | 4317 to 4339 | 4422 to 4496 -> 0.008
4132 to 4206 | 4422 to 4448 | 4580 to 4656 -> 0.025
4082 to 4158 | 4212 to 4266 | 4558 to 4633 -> 0.066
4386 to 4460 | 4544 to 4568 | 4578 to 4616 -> -0.006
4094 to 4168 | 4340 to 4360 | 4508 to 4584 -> 0.057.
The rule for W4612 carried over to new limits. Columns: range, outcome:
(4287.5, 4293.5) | 0.663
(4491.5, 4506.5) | 0.994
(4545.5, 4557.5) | 0.918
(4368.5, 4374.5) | 0.826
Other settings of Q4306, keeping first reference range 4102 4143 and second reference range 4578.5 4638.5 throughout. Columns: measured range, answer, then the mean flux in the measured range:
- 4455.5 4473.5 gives 1.51 angstroms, 0.815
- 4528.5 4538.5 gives 0.69 angstroms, 0.874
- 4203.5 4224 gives 0.36 angstroms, 0.699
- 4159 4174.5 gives 0.54 angstroms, 0.654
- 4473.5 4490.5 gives -0.68 angstroms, 0.938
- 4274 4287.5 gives 2.16 angstroms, 0.638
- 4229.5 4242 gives 0.26 angstroms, 0.712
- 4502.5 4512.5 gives -1.62 angstroms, 1.07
